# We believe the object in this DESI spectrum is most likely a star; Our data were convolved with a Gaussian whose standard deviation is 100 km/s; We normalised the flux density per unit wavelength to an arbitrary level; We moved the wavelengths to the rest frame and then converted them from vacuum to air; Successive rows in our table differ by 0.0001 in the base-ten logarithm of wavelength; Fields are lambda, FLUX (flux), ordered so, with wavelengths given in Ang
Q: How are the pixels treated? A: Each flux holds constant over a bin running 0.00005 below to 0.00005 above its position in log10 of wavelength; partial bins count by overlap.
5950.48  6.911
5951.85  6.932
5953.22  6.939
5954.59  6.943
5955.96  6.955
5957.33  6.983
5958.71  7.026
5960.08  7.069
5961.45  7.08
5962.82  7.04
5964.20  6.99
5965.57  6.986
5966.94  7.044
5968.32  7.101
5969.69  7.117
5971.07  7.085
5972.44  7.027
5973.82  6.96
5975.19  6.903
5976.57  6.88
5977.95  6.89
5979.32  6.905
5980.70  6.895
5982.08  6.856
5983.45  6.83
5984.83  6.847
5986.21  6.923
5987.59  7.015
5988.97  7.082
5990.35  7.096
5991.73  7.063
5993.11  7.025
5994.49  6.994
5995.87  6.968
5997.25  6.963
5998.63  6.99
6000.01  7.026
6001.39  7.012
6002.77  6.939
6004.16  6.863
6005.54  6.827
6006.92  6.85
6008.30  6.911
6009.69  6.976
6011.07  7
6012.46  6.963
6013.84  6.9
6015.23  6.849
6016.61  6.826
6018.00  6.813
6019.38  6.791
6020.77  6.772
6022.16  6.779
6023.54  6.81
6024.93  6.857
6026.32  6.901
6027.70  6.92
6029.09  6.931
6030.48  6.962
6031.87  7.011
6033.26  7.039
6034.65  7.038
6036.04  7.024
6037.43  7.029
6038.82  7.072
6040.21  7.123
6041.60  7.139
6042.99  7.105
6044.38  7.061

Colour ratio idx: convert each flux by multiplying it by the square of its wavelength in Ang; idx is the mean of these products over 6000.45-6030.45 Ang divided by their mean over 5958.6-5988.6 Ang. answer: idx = 1.0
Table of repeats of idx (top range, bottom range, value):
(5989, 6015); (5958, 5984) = 1.01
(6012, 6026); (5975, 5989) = 1.00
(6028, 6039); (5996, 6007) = 1.02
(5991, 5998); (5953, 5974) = 1.01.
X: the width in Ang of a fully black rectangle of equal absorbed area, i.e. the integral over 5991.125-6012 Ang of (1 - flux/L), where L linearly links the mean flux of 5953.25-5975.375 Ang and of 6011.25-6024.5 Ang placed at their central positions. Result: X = -0.2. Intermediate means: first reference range 7.02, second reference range 6.84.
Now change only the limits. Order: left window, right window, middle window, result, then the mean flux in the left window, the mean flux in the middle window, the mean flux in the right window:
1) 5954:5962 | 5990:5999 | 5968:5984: 0.1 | 7.01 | 6.95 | 7.01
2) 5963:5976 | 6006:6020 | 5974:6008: 0.1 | 7.02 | 6.94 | 6.89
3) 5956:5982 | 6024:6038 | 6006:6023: 0.3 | 6.99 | 6.87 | 6.97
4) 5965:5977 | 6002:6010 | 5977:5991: 0.1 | 7.01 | 6.93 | 6.89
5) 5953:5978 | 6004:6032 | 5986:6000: -0.2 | 7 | 7.02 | 6.88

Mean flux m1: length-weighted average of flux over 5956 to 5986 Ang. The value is 6.97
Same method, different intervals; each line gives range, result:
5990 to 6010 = 6.97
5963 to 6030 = 6.94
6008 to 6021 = 6.88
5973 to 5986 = 6.89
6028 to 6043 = 7.04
